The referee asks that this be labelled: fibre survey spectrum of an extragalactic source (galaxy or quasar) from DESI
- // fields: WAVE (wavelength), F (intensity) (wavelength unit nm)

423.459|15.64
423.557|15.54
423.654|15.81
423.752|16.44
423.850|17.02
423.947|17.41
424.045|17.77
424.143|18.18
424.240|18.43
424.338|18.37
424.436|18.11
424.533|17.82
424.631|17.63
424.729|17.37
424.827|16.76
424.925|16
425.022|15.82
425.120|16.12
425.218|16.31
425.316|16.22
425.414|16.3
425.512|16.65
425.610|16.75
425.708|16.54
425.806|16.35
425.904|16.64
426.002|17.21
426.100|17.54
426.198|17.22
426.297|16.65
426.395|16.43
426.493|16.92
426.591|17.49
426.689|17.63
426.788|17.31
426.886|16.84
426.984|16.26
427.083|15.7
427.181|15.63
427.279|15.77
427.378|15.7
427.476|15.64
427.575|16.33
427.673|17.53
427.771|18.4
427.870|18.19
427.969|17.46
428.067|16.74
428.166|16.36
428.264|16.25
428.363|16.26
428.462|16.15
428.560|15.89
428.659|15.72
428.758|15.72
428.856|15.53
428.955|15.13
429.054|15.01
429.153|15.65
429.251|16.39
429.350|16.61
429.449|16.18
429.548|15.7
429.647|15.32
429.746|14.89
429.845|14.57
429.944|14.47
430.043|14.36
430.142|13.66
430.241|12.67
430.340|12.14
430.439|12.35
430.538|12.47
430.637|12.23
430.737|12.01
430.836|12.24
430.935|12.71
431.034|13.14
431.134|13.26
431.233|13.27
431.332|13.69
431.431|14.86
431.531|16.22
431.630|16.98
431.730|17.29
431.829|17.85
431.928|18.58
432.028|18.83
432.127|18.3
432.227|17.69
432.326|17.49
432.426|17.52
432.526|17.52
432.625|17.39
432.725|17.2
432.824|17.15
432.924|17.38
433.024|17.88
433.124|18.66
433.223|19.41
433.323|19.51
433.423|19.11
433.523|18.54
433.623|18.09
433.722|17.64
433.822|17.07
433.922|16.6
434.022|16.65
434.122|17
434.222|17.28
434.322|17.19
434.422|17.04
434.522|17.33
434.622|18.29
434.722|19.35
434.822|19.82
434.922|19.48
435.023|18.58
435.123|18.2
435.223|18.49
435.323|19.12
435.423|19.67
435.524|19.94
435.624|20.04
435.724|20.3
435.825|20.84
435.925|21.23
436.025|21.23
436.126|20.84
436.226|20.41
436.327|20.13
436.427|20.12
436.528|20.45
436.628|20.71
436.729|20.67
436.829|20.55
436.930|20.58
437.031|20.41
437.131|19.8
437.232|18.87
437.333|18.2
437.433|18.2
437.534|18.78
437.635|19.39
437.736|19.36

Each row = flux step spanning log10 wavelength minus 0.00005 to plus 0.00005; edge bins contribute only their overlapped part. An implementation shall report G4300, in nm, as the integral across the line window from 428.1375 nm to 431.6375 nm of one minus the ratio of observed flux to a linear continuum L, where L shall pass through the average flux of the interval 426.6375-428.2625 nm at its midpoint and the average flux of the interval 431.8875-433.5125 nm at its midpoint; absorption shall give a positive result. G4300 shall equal 0.56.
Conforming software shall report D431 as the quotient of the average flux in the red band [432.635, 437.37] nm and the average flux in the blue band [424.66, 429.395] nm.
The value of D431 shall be 1.15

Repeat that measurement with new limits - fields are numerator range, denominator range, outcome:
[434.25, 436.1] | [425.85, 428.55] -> 1.15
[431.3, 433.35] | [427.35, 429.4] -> 1.07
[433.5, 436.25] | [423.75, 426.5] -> 1.10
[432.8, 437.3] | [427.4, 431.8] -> 1.26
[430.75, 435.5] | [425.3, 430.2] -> 1.06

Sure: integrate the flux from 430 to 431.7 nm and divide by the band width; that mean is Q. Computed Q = 13.5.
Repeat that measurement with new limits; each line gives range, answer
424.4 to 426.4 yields 16.8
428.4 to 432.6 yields 15.2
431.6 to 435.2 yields 18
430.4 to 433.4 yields 16.1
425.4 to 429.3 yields 16.5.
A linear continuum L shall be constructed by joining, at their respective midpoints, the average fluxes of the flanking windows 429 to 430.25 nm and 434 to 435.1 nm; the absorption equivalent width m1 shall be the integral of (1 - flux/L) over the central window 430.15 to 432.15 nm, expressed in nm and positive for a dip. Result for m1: 0.20 nm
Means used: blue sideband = 15.1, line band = 14.5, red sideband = 18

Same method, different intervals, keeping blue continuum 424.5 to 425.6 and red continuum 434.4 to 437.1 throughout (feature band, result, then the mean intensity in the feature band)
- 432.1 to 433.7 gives 0.08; 18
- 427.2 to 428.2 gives 0.04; 16.8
